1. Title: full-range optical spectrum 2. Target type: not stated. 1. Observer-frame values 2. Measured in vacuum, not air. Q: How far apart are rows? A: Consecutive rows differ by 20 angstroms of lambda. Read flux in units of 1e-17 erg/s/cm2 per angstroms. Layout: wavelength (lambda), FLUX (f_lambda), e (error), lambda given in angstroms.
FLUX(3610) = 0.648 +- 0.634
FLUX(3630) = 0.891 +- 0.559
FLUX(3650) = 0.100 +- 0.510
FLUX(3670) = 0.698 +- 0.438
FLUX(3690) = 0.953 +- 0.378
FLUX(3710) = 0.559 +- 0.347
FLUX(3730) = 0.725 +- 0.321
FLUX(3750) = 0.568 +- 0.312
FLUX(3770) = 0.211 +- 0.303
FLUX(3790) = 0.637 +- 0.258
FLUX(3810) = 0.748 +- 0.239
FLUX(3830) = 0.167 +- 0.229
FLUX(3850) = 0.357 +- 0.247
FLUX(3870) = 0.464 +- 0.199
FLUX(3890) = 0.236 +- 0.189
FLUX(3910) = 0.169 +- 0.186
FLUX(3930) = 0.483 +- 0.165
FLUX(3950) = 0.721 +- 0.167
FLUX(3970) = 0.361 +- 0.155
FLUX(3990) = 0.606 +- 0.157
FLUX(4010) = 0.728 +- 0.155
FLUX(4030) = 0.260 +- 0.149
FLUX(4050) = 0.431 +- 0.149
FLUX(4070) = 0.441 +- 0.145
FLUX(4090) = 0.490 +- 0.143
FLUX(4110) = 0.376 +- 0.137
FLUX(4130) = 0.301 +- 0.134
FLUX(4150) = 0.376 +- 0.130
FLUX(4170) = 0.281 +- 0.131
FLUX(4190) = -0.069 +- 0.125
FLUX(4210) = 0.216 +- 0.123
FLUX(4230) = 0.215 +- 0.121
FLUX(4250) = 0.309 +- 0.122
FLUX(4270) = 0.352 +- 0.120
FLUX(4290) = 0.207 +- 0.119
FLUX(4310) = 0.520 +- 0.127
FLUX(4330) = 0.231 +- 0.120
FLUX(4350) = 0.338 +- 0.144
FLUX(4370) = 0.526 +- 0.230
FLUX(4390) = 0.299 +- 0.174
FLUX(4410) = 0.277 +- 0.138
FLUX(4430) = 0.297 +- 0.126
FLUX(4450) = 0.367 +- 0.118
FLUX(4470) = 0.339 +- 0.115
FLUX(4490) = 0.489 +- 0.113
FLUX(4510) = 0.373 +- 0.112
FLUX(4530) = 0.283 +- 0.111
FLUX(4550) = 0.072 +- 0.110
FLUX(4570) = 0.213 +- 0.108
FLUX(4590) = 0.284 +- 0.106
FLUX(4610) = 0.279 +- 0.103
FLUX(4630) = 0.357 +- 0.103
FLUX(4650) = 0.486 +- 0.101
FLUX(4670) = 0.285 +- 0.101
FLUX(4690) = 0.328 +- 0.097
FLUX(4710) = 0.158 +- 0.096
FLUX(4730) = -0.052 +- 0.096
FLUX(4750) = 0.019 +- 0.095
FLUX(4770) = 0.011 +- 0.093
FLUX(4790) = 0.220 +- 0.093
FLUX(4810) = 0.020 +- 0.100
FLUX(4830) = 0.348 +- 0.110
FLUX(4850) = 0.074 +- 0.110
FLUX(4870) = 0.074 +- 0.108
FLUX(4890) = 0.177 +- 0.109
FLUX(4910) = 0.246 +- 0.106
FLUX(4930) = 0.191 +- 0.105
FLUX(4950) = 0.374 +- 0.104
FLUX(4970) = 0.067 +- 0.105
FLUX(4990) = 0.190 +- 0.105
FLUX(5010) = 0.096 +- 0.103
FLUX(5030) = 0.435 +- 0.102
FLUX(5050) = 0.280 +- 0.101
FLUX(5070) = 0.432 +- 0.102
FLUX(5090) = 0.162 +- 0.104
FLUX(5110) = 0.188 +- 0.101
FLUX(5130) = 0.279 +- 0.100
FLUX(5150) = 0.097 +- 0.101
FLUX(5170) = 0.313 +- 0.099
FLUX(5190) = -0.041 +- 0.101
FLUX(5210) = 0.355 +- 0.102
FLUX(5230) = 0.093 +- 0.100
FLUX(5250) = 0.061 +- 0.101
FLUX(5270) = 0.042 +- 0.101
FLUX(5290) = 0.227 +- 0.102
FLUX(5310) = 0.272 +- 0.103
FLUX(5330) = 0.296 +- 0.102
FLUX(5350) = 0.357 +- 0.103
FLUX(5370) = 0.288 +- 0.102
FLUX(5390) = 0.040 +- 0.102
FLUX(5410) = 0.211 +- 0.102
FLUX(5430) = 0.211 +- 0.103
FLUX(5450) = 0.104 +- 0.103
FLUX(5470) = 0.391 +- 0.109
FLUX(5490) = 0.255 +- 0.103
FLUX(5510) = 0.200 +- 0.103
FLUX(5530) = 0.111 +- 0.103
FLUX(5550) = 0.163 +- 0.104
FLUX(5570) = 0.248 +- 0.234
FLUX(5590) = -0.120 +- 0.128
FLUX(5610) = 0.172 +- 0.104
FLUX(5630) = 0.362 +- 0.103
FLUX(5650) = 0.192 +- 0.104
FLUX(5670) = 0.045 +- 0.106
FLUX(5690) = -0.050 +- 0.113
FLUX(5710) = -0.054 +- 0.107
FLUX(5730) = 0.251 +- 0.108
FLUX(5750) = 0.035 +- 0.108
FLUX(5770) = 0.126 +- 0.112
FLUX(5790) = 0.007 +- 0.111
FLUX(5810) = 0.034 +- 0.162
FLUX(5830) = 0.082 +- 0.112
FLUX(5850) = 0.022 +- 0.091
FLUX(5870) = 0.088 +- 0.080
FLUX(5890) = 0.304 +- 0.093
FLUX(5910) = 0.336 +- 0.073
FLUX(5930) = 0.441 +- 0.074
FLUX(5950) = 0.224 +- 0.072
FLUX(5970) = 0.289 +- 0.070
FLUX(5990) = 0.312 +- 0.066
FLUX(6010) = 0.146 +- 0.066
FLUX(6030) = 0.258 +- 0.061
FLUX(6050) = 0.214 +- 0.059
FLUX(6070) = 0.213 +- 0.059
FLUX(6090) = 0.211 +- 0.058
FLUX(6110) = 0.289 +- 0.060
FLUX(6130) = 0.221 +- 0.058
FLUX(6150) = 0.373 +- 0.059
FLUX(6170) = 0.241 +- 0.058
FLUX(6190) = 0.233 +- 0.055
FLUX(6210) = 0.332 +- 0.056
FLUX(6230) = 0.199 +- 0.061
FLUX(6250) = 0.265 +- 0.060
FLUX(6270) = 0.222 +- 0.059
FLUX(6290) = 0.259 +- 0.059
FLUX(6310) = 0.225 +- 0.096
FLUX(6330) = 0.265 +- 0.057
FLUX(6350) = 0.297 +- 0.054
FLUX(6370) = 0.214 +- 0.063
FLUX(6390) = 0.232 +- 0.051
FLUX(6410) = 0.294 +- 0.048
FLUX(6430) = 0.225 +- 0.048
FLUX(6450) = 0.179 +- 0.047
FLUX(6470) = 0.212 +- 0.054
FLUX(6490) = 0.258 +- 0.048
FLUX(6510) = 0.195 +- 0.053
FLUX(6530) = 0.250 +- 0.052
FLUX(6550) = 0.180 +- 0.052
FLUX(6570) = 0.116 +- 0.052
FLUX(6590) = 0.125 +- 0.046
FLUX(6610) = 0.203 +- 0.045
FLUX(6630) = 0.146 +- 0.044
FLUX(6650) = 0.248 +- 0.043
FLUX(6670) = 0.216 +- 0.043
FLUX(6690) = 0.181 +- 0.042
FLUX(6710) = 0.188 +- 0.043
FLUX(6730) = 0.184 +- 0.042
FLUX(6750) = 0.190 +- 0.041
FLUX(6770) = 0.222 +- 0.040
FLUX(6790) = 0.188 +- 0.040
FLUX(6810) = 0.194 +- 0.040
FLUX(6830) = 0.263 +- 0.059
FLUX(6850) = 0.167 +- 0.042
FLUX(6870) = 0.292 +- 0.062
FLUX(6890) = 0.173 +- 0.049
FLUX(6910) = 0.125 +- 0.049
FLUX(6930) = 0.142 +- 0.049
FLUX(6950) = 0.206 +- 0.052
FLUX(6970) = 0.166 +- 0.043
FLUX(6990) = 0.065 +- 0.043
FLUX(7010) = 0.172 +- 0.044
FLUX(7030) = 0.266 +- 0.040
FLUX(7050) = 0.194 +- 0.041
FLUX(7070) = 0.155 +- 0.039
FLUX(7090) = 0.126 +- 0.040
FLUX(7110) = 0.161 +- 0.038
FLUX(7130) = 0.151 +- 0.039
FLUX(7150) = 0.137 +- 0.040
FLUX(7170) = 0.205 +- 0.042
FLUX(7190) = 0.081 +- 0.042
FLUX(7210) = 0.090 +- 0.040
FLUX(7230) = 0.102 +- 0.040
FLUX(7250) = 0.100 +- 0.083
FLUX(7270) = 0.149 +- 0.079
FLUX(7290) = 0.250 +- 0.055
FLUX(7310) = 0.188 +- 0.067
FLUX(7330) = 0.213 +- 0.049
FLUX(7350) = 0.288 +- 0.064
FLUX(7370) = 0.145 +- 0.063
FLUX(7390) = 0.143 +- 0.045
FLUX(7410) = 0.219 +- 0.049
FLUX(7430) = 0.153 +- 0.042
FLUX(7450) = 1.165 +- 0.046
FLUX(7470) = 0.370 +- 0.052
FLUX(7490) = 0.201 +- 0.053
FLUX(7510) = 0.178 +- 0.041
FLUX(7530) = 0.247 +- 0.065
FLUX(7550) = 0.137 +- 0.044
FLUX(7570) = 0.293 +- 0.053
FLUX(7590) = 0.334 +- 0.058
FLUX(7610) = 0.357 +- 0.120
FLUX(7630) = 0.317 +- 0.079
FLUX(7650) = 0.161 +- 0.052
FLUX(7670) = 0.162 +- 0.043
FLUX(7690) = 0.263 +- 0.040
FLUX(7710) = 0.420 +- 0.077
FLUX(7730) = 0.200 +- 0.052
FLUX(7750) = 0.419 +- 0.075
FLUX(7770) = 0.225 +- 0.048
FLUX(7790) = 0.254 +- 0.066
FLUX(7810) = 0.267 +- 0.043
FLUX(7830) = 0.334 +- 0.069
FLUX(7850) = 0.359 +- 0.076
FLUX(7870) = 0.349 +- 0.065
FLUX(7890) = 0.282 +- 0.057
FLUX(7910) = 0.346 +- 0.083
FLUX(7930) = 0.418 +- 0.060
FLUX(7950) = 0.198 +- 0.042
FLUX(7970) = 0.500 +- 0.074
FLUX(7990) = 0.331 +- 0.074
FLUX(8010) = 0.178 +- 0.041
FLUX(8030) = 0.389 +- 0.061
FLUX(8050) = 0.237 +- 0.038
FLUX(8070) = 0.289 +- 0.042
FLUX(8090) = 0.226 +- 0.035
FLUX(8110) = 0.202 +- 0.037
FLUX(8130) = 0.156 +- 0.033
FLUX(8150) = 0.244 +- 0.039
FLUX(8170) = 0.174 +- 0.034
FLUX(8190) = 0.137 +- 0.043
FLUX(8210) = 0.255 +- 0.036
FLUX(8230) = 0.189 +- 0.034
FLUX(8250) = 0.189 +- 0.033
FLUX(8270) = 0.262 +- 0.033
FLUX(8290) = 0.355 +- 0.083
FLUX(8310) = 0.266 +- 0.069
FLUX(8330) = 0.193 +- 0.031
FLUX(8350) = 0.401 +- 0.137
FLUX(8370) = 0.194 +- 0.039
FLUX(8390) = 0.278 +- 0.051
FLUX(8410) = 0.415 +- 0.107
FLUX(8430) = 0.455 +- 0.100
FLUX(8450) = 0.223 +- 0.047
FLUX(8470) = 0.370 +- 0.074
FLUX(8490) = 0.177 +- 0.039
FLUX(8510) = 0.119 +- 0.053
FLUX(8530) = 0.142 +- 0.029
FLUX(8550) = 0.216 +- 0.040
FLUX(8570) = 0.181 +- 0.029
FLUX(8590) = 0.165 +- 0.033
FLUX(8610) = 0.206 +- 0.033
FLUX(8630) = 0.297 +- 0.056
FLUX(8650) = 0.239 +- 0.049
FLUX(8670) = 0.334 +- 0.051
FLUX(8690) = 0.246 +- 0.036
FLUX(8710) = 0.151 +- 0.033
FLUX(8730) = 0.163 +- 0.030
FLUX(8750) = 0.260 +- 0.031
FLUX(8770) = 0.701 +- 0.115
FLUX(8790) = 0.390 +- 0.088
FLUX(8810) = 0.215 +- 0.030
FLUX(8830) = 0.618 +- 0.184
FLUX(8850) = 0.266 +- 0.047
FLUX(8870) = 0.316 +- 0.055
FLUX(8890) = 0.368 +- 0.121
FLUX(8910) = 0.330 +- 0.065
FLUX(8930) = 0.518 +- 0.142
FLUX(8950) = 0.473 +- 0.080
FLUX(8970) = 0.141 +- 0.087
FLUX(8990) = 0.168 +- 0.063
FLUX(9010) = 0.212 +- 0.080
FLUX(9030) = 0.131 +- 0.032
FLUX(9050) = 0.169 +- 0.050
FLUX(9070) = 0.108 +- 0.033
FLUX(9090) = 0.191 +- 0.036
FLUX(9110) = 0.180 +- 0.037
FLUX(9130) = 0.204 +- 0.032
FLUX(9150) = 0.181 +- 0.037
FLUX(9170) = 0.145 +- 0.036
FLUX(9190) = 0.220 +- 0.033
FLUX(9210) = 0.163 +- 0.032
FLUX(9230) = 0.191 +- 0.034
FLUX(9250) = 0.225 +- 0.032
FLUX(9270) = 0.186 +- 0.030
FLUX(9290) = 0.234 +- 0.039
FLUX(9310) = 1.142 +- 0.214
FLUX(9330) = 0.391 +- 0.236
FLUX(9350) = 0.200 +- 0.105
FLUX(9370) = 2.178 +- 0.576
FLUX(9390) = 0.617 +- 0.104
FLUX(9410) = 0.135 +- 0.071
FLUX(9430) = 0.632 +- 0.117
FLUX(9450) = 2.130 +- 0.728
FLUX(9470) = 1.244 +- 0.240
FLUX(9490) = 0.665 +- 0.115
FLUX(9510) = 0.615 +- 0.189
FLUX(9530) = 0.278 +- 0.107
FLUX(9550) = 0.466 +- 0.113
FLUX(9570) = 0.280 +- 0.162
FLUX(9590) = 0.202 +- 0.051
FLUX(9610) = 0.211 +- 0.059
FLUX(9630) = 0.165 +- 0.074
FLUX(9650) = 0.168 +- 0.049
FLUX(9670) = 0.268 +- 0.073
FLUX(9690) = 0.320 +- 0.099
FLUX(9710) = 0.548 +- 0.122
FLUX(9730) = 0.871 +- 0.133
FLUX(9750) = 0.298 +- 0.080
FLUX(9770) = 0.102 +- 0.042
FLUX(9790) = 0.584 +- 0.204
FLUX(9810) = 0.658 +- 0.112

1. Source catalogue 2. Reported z 1.00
